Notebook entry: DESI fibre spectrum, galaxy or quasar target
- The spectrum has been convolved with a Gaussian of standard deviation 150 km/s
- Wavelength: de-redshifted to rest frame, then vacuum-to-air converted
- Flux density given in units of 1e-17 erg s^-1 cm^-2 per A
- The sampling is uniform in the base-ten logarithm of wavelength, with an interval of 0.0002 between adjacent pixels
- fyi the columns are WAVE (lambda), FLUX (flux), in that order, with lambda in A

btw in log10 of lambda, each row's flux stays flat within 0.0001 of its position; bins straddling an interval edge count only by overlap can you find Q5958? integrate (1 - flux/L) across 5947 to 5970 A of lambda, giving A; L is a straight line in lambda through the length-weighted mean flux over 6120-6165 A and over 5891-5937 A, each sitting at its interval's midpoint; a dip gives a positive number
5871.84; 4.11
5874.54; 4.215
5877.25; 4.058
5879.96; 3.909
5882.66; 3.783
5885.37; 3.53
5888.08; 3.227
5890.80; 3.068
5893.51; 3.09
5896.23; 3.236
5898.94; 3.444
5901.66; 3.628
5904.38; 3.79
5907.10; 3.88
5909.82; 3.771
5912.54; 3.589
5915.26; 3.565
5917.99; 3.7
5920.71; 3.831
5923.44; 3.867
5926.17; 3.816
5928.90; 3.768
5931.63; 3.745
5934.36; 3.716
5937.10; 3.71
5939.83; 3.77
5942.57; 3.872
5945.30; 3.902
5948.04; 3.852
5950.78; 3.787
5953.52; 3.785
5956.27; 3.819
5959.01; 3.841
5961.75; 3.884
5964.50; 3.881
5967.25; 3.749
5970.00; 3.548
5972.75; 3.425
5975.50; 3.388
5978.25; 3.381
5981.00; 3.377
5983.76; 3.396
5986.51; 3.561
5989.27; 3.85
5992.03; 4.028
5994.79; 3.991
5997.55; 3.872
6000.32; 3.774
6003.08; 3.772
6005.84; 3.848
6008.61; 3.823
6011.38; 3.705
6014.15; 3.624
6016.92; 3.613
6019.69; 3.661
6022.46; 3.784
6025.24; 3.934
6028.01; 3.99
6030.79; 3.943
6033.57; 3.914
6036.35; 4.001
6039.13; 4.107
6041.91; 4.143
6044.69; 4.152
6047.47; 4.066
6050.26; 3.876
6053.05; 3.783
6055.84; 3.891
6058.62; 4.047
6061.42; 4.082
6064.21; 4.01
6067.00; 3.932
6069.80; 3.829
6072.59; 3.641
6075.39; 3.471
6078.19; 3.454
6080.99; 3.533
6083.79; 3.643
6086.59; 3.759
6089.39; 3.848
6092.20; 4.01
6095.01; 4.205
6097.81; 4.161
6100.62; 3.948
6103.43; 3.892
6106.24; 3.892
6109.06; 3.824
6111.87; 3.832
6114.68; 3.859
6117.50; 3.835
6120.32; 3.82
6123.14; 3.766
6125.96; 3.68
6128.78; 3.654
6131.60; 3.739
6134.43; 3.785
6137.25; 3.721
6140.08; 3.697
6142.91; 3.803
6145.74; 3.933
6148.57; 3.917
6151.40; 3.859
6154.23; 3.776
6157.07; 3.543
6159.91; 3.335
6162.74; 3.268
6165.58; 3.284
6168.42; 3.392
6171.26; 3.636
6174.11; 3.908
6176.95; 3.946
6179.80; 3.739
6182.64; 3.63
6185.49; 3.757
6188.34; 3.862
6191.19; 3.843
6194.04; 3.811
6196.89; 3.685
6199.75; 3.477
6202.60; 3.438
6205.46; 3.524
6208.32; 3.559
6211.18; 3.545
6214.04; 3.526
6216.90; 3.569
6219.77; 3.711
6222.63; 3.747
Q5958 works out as -1.0 A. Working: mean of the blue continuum 3.64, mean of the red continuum 3.7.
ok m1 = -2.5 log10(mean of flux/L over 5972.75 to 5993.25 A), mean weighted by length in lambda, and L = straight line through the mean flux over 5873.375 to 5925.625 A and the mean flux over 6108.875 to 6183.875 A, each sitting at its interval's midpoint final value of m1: 0.03 mag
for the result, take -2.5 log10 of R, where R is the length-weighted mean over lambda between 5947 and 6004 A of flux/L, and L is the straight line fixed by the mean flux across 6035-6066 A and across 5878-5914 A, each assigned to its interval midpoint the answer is 0.02 mag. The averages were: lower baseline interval 3.54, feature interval 3.71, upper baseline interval 4.01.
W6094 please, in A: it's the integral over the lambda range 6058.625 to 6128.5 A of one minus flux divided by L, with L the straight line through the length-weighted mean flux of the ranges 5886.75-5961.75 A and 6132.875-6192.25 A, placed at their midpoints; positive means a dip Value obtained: -2.70 A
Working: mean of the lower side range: 3.67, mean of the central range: 3.83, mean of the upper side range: 3.7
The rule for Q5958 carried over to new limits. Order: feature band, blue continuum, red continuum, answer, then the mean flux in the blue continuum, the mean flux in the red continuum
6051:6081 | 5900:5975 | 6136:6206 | -0.8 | 3.75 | 3.67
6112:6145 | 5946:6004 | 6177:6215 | -0.8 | 3.71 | 3.66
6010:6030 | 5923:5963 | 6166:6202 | 0.1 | 3.81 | 3.71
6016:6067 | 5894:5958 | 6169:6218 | -3.4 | 3.72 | 3.67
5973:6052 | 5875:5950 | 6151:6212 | -3.1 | 3.68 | 3.62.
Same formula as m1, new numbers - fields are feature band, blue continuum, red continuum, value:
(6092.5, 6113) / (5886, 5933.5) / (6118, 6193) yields -0.082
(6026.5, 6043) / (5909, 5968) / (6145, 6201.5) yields -0.077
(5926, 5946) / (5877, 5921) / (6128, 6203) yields -0.056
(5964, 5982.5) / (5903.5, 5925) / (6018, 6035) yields 0.087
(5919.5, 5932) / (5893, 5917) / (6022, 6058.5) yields -0.051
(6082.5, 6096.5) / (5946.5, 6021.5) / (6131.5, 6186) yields -0.059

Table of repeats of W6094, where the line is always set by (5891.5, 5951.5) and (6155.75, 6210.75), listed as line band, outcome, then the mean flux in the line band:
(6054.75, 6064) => -0.9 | 4.01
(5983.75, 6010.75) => -1.0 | 3.81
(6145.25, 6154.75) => -0.7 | 3.88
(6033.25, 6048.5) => -1.8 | 4.08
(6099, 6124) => -1.5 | 3.86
